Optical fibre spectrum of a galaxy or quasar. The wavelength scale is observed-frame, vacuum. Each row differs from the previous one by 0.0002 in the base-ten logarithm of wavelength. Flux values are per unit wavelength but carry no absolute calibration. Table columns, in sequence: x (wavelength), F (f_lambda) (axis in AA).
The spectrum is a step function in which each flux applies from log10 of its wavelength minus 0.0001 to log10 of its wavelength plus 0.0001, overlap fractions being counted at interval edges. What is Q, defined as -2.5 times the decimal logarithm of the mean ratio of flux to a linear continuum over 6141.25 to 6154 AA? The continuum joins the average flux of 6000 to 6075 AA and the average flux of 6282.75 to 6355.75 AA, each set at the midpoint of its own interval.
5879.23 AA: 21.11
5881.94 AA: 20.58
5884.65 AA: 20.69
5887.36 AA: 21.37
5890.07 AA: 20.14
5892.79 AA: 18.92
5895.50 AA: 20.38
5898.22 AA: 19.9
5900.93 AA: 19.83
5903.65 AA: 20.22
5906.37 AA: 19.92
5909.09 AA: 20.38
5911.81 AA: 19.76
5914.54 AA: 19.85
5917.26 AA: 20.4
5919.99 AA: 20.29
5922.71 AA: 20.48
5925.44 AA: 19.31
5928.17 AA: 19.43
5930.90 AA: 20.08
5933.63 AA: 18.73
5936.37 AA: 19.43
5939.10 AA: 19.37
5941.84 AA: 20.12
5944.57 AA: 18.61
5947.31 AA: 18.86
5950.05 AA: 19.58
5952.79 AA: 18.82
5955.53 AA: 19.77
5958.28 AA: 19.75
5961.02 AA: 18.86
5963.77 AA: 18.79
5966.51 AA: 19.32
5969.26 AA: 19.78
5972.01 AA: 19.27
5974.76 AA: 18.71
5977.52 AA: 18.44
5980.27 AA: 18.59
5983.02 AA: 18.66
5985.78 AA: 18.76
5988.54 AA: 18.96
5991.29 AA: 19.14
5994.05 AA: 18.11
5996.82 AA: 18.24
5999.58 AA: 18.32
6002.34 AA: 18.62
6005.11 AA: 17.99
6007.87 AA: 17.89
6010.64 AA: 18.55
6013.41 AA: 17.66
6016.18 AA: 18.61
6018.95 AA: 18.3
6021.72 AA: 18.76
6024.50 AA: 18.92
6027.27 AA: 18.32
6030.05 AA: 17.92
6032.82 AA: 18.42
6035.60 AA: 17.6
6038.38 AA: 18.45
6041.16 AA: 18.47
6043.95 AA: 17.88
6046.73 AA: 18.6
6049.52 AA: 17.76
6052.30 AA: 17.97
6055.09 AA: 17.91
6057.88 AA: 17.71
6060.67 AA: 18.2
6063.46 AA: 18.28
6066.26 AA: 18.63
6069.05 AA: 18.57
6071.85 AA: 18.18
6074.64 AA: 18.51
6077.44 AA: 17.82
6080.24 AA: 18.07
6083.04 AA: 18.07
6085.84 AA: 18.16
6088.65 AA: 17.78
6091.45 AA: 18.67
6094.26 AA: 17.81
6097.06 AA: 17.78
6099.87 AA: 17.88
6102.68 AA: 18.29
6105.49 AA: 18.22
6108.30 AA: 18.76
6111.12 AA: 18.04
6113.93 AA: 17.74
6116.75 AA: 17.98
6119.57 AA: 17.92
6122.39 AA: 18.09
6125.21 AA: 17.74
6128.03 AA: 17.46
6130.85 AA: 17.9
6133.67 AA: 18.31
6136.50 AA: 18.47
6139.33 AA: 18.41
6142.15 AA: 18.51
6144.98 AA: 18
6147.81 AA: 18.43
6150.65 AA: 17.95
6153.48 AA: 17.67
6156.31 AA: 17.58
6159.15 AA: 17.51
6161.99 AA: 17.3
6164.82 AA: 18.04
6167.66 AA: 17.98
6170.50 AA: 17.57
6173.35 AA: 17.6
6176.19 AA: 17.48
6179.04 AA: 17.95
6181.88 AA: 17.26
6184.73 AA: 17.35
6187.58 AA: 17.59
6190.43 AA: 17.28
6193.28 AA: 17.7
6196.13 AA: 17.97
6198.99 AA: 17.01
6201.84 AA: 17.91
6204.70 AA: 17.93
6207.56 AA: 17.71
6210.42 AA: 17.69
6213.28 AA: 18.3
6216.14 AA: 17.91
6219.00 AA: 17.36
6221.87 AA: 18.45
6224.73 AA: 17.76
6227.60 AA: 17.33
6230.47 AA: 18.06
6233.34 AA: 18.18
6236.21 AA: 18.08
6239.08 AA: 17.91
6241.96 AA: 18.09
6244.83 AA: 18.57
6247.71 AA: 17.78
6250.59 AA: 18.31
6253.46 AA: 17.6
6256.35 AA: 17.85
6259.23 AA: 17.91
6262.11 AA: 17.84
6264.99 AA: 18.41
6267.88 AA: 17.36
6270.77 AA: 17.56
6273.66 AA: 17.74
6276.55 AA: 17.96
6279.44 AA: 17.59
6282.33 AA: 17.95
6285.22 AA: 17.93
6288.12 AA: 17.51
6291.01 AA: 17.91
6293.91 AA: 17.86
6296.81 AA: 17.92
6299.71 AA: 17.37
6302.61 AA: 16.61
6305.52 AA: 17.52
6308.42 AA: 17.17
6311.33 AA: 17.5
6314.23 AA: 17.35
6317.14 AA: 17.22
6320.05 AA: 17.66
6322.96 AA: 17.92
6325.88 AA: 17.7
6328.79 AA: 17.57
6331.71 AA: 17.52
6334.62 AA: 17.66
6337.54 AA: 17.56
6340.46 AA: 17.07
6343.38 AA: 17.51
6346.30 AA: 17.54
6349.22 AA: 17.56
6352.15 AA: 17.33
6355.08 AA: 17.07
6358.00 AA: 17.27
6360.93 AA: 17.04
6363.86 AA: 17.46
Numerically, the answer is -0.01 mag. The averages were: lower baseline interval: 18.2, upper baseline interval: 17.5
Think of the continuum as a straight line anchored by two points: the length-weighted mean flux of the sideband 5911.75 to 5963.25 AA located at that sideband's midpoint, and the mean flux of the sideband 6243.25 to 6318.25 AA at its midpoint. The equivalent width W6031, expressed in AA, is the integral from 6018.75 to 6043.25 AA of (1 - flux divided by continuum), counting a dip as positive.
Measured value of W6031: 0.9 AA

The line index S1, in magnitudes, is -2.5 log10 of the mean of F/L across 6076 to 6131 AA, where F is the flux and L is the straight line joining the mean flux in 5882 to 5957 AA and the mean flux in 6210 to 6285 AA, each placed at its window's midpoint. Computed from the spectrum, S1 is 0.04 mag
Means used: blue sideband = 19.8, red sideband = 17.9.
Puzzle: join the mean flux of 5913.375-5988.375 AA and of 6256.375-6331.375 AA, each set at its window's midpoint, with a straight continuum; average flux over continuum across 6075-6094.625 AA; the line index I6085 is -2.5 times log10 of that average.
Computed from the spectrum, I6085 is 0.034 mag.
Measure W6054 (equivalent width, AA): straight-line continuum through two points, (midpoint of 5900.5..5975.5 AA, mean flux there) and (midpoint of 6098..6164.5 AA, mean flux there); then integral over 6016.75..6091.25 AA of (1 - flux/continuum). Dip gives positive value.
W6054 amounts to 1.7 AA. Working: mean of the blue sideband 19.6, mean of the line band 18.2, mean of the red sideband 18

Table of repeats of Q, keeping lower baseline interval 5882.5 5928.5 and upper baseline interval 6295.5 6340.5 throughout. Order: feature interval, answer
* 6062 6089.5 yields 0.05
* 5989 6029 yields 0.06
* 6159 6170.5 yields 0.04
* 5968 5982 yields 0.04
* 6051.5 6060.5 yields 0.07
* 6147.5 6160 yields 0.04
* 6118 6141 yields 0.04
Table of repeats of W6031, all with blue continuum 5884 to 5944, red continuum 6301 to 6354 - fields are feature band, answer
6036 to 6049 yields 0.6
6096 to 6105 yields 0.4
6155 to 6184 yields 1.2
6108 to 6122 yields 0.5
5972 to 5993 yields 0.8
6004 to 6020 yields 1.0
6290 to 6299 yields -0.1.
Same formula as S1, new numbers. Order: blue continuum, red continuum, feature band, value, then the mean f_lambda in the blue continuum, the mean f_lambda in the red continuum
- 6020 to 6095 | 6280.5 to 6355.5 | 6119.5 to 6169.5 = 0.00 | 18.2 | 17.5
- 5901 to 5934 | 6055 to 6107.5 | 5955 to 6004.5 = 0.02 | 19.9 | 18.1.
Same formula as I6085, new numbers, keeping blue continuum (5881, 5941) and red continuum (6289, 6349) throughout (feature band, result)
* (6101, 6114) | 0.03 mag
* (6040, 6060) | 0.06 mag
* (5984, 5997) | 0.05 mag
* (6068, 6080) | 0.04 mag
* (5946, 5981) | 0.03 mag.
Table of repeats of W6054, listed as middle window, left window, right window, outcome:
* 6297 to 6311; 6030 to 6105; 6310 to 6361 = 0.22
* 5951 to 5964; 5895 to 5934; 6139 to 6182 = 0.22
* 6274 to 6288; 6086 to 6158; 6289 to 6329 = -0.17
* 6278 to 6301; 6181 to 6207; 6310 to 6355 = -0.32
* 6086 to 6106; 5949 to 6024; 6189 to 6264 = 0.31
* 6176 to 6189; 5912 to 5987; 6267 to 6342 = 0.46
